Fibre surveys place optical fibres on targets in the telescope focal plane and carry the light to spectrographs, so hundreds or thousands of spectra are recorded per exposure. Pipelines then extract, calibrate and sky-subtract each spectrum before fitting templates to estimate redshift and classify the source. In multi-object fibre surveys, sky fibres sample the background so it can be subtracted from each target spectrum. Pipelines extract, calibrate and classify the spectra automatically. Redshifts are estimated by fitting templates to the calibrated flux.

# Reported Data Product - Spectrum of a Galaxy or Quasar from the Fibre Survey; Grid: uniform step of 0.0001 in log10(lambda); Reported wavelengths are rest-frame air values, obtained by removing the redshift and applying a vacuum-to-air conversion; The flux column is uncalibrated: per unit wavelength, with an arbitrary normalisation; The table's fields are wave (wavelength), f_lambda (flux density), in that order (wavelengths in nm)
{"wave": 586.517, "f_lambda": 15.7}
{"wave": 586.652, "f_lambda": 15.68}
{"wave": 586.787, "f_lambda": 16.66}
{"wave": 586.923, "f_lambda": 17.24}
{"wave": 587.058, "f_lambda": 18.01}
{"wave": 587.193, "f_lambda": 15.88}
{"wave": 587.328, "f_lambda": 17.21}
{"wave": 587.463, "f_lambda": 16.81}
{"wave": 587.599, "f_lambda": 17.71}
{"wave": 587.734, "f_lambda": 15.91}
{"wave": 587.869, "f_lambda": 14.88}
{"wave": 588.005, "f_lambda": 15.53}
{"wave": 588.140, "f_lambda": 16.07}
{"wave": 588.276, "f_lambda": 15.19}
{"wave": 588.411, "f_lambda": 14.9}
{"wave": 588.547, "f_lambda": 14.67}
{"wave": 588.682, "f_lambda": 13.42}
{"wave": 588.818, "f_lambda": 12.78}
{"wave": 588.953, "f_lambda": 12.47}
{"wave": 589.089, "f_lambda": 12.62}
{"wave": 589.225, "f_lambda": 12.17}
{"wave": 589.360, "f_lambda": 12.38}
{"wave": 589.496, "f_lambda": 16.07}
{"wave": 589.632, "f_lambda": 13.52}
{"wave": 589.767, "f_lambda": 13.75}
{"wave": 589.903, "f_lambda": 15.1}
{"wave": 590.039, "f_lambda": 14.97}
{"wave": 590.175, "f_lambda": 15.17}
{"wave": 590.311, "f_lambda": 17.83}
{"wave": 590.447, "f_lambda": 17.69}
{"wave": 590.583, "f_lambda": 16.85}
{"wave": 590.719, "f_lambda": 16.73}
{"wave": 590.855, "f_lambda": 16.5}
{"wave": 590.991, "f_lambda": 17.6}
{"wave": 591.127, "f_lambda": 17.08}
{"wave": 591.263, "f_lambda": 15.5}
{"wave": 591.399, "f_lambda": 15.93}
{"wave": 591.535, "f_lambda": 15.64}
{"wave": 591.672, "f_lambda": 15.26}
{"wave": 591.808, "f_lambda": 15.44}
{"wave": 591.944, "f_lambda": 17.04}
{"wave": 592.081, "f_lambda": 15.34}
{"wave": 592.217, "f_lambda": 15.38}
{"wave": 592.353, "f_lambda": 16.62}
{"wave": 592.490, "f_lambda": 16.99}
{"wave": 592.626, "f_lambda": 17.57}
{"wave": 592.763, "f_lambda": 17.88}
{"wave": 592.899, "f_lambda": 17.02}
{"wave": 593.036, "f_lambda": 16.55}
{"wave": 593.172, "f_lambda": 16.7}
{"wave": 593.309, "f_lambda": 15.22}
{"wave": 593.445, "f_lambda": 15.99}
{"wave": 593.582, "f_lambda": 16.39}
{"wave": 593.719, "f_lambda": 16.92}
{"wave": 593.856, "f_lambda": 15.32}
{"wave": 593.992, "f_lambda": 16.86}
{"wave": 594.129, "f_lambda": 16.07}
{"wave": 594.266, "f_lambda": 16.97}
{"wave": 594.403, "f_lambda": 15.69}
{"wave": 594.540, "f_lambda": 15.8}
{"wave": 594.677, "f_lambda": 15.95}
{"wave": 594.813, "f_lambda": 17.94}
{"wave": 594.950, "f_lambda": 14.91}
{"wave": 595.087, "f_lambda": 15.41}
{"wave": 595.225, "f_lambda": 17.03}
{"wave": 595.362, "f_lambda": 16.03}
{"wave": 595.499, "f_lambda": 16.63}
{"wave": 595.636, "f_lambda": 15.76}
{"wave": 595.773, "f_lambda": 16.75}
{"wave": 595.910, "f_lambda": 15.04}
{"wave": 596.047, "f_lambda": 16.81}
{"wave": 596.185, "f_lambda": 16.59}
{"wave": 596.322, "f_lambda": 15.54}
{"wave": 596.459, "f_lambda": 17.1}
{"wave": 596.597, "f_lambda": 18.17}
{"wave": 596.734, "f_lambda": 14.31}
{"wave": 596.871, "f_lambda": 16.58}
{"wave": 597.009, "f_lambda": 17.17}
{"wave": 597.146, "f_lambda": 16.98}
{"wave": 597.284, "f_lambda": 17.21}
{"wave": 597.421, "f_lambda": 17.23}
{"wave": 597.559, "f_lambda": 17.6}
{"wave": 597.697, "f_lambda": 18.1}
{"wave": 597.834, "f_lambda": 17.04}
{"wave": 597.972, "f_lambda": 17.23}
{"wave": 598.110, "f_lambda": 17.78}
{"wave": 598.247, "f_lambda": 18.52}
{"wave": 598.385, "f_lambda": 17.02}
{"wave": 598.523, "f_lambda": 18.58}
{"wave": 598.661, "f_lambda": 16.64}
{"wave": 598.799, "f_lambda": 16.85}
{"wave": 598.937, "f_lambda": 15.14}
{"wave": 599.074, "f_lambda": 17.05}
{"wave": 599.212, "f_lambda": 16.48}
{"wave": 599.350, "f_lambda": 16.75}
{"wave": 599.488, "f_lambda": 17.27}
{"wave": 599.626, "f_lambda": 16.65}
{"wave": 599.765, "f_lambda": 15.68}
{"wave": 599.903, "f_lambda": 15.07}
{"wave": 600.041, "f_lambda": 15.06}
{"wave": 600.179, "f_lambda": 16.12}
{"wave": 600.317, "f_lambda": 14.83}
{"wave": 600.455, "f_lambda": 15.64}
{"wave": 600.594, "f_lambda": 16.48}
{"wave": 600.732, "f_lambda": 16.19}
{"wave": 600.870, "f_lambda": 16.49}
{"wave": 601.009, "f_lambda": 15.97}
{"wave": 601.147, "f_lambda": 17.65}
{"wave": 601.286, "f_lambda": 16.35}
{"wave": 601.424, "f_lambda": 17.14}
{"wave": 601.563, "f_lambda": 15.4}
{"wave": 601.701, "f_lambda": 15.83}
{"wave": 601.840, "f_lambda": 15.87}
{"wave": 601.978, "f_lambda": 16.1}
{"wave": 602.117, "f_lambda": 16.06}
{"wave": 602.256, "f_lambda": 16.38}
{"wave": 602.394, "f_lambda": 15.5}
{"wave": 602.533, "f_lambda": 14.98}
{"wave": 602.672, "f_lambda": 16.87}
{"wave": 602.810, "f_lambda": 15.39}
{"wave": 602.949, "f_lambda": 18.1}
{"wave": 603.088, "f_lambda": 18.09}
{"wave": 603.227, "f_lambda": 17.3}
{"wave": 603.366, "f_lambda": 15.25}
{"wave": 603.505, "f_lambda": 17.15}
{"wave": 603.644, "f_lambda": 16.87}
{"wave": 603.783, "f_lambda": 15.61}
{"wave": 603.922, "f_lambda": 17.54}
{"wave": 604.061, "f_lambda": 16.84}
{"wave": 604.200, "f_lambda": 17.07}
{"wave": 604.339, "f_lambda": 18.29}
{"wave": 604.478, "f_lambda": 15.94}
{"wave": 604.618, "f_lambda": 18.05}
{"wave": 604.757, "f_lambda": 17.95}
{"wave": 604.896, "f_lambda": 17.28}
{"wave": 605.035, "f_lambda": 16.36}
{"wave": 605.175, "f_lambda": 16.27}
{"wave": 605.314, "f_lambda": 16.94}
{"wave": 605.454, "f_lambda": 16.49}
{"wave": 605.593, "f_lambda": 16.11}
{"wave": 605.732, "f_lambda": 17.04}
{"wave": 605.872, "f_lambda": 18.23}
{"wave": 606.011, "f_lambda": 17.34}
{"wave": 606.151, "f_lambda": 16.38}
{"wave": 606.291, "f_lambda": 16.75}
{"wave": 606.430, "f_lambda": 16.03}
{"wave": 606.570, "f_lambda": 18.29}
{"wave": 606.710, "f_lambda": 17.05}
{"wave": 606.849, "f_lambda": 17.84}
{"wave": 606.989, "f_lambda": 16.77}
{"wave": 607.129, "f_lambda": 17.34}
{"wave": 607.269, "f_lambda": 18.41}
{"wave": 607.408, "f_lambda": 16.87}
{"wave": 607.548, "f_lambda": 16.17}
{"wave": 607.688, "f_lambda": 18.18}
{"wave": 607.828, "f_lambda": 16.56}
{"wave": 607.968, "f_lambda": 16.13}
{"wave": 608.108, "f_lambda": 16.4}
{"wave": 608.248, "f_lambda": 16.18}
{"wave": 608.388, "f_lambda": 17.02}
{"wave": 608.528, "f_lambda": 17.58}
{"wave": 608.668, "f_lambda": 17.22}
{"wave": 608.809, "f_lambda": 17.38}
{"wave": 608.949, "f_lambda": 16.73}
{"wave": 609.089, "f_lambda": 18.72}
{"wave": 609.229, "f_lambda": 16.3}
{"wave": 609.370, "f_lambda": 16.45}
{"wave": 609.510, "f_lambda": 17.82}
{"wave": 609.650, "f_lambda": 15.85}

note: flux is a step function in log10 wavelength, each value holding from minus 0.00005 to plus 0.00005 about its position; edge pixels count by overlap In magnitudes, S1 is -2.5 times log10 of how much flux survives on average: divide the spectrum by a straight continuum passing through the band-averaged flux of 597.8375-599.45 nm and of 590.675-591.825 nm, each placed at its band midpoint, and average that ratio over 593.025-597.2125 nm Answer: 0.02 mag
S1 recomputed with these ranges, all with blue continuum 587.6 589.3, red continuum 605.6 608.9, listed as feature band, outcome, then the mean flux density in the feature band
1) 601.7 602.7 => 0.03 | 15.9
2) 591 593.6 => -0.10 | 16.3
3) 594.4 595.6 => -0.06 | 16.2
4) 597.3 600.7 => -0.06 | 16.7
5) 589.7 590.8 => -0.10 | 16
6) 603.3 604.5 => -0.01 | 16.8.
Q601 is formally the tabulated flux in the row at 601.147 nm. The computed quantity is 17.65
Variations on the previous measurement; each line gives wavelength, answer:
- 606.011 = 17.34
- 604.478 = 15.94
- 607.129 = 17.34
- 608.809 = 17.38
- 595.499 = 16.63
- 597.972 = 17.23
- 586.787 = 16.66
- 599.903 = 15.07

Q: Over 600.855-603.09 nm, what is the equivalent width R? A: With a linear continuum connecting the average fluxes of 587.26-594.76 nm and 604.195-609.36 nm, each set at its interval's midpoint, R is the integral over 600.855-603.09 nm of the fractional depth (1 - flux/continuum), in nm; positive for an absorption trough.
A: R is 0.05 nm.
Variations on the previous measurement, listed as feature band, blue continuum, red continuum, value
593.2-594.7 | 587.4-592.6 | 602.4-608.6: -0.03 nm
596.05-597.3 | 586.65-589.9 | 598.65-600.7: -0.06 nm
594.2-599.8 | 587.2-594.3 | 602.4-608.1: -0.15 nm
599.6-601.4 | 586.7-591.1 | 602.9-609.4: 0.05 nm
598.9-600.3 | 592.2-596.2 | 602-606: 0.04 nm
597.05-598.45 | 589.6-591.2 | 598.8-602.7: -0.12 nm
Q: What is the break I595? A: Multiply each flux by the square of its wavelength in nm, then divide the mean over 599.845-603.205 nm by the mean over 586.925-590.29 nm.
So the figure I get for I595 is 1.1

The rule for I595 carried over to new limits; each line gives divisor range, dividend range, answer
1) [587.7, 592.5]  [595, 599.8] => 1.12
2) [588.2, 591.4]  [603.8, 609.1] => 1.20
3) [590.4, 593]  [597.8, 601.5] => 1.03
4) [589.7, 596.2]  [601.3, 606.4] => 1.06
